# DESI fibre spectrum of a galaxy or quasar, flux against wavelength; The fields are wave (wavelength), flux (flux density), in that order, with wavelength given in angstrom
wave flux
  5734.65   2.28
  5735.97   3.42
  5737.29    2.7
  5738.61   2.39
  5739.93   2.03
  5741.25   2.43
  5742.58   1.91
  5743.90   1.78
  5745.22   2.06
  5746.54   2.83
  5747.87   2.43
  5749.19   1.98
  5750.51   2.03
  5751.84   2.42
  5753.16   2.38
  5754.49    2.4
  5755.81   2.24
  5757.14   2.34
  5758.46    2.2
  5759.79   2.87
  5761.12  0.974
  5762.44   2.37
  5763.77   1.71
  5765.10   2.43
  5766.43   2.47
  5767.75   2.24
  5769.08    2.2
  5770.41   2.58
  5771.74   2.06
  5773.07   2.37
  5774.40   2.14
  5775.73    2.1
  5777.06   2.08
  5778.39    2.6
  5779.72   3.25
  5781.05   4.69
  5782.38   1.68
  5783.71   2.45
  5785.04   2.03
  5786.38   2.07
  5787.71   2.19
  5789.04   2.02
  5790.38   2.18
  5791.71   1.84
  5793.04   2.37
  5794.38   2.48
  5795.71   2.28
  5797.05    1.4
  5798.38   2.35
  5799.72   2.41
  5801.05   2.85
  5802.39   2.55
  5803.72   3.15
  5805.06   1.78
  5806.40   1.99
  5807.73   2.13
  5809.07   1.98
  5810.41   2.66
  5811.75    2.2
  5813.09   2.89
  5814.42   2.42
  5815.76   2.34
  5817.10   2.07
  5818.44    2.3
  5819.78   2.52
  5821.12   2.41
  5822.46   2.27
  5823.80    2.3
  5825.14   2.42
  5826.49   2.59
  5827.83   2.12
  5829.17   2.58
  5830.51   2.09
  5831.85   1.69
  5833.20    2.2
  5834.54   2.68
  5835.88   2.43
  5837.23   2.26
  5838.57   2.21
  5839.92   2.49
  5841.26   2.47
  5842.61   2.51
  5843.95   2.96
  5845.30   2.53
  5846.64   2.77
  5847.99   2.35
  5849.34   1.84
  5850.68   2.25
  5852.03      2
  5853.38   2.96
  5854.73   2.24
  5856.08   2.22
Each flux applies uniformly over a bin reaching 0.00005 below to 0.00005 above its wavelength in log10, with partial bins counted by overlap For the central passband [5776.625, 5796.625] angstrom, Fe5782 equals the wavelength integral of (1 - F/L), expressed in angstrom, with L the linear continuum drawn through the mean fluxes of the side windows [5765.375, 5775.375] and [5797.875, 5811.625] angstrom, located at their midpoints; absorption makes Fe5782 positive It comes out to -0.6 angstrom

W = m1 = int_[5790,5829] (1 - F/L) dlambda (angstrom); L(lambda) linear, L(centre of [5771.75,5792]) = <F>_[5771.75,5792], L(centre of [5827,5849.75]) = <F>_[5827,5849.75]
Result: 0.8 angstrom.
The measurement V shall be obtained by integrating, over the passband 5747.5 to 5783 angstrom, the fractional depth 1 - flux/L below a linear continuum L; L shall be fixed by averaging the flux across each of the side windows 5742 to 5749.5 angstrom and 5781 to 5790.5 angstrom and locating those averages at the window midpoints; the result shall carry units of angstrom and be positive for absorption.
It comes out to -1.8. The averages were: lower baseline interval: 2.18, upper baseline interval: 2.28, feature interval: 2.34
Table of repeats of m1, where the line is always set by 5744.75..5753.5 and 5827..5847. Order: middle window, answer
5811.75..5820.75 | -0.1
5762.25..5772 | 0.3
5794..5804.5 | -0.3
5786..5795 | 0.7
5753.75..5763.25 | 0.5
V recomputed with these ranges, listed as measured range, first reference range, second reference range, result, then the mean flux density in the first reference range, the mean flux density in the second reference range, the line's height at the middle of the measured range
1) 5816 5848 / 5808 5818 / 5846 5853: -1.1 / 2.35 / 2.27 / 2.31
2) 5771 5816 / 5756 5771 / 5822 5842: -1.8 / 2.22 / 2.32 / 2.26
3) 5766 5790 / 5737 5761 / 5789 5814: -1.2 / 2.26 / 2.3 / 2.28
